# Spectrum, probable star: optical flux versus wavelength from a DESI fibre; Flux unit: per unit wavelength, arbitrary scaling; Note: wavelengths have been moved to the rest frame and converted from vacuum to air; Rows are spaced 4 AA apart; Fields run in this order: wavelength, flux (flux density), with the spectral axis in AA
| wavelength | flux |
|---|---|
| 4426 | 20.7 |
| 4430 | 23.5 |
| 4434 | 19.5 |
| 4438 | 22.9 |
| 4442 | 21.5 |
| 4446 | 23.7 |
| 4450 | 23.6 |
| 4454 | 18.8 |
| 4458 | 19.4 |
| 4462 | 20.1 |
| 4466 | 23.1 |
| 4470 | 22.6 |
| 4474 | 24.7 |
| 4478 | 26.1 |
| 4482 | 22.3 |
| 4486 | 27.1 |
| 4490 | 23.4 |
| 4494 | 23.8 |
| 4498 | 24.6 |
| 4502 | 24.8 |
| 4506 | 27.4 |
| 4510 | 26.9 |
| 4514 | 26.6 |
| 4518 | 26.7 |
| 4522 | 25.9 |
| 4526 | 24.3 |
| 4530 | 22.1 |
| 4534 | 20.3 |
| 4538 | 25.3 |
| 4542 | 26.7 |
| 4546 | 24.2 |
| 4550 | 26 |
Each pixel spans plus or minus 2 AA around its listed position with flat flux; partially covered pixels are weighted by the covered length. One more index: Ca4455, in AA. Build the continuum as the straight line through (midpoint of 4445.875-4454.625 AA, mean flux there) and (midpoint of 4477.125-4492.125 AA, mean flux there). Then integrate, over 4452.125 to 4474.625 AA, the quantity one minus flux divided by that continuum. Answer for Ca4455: 1.8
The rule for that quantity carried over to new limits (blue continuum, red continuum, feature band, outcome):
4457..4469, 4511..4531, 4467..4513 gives -3.6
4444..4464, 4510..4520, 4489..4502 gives 0.4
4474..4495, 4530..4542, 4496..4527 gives -2.6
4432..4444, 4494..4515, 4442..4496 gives 1.1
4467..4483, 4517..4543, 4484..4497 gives -0.4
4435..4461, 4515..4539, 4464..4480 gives -1.3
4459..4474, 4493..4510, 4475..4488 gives -0.9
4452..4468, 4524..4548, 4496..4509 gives -2.0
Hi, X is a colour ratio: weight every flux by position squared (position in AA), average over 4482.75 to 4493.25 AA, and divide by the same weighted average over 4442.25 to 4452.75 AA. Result 1.10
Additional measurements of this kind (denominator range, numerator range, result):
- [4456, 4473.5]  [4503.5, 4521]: 1.27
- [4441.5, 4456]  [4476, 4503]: 1.14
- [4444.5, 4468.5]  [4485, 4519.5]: 1.22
